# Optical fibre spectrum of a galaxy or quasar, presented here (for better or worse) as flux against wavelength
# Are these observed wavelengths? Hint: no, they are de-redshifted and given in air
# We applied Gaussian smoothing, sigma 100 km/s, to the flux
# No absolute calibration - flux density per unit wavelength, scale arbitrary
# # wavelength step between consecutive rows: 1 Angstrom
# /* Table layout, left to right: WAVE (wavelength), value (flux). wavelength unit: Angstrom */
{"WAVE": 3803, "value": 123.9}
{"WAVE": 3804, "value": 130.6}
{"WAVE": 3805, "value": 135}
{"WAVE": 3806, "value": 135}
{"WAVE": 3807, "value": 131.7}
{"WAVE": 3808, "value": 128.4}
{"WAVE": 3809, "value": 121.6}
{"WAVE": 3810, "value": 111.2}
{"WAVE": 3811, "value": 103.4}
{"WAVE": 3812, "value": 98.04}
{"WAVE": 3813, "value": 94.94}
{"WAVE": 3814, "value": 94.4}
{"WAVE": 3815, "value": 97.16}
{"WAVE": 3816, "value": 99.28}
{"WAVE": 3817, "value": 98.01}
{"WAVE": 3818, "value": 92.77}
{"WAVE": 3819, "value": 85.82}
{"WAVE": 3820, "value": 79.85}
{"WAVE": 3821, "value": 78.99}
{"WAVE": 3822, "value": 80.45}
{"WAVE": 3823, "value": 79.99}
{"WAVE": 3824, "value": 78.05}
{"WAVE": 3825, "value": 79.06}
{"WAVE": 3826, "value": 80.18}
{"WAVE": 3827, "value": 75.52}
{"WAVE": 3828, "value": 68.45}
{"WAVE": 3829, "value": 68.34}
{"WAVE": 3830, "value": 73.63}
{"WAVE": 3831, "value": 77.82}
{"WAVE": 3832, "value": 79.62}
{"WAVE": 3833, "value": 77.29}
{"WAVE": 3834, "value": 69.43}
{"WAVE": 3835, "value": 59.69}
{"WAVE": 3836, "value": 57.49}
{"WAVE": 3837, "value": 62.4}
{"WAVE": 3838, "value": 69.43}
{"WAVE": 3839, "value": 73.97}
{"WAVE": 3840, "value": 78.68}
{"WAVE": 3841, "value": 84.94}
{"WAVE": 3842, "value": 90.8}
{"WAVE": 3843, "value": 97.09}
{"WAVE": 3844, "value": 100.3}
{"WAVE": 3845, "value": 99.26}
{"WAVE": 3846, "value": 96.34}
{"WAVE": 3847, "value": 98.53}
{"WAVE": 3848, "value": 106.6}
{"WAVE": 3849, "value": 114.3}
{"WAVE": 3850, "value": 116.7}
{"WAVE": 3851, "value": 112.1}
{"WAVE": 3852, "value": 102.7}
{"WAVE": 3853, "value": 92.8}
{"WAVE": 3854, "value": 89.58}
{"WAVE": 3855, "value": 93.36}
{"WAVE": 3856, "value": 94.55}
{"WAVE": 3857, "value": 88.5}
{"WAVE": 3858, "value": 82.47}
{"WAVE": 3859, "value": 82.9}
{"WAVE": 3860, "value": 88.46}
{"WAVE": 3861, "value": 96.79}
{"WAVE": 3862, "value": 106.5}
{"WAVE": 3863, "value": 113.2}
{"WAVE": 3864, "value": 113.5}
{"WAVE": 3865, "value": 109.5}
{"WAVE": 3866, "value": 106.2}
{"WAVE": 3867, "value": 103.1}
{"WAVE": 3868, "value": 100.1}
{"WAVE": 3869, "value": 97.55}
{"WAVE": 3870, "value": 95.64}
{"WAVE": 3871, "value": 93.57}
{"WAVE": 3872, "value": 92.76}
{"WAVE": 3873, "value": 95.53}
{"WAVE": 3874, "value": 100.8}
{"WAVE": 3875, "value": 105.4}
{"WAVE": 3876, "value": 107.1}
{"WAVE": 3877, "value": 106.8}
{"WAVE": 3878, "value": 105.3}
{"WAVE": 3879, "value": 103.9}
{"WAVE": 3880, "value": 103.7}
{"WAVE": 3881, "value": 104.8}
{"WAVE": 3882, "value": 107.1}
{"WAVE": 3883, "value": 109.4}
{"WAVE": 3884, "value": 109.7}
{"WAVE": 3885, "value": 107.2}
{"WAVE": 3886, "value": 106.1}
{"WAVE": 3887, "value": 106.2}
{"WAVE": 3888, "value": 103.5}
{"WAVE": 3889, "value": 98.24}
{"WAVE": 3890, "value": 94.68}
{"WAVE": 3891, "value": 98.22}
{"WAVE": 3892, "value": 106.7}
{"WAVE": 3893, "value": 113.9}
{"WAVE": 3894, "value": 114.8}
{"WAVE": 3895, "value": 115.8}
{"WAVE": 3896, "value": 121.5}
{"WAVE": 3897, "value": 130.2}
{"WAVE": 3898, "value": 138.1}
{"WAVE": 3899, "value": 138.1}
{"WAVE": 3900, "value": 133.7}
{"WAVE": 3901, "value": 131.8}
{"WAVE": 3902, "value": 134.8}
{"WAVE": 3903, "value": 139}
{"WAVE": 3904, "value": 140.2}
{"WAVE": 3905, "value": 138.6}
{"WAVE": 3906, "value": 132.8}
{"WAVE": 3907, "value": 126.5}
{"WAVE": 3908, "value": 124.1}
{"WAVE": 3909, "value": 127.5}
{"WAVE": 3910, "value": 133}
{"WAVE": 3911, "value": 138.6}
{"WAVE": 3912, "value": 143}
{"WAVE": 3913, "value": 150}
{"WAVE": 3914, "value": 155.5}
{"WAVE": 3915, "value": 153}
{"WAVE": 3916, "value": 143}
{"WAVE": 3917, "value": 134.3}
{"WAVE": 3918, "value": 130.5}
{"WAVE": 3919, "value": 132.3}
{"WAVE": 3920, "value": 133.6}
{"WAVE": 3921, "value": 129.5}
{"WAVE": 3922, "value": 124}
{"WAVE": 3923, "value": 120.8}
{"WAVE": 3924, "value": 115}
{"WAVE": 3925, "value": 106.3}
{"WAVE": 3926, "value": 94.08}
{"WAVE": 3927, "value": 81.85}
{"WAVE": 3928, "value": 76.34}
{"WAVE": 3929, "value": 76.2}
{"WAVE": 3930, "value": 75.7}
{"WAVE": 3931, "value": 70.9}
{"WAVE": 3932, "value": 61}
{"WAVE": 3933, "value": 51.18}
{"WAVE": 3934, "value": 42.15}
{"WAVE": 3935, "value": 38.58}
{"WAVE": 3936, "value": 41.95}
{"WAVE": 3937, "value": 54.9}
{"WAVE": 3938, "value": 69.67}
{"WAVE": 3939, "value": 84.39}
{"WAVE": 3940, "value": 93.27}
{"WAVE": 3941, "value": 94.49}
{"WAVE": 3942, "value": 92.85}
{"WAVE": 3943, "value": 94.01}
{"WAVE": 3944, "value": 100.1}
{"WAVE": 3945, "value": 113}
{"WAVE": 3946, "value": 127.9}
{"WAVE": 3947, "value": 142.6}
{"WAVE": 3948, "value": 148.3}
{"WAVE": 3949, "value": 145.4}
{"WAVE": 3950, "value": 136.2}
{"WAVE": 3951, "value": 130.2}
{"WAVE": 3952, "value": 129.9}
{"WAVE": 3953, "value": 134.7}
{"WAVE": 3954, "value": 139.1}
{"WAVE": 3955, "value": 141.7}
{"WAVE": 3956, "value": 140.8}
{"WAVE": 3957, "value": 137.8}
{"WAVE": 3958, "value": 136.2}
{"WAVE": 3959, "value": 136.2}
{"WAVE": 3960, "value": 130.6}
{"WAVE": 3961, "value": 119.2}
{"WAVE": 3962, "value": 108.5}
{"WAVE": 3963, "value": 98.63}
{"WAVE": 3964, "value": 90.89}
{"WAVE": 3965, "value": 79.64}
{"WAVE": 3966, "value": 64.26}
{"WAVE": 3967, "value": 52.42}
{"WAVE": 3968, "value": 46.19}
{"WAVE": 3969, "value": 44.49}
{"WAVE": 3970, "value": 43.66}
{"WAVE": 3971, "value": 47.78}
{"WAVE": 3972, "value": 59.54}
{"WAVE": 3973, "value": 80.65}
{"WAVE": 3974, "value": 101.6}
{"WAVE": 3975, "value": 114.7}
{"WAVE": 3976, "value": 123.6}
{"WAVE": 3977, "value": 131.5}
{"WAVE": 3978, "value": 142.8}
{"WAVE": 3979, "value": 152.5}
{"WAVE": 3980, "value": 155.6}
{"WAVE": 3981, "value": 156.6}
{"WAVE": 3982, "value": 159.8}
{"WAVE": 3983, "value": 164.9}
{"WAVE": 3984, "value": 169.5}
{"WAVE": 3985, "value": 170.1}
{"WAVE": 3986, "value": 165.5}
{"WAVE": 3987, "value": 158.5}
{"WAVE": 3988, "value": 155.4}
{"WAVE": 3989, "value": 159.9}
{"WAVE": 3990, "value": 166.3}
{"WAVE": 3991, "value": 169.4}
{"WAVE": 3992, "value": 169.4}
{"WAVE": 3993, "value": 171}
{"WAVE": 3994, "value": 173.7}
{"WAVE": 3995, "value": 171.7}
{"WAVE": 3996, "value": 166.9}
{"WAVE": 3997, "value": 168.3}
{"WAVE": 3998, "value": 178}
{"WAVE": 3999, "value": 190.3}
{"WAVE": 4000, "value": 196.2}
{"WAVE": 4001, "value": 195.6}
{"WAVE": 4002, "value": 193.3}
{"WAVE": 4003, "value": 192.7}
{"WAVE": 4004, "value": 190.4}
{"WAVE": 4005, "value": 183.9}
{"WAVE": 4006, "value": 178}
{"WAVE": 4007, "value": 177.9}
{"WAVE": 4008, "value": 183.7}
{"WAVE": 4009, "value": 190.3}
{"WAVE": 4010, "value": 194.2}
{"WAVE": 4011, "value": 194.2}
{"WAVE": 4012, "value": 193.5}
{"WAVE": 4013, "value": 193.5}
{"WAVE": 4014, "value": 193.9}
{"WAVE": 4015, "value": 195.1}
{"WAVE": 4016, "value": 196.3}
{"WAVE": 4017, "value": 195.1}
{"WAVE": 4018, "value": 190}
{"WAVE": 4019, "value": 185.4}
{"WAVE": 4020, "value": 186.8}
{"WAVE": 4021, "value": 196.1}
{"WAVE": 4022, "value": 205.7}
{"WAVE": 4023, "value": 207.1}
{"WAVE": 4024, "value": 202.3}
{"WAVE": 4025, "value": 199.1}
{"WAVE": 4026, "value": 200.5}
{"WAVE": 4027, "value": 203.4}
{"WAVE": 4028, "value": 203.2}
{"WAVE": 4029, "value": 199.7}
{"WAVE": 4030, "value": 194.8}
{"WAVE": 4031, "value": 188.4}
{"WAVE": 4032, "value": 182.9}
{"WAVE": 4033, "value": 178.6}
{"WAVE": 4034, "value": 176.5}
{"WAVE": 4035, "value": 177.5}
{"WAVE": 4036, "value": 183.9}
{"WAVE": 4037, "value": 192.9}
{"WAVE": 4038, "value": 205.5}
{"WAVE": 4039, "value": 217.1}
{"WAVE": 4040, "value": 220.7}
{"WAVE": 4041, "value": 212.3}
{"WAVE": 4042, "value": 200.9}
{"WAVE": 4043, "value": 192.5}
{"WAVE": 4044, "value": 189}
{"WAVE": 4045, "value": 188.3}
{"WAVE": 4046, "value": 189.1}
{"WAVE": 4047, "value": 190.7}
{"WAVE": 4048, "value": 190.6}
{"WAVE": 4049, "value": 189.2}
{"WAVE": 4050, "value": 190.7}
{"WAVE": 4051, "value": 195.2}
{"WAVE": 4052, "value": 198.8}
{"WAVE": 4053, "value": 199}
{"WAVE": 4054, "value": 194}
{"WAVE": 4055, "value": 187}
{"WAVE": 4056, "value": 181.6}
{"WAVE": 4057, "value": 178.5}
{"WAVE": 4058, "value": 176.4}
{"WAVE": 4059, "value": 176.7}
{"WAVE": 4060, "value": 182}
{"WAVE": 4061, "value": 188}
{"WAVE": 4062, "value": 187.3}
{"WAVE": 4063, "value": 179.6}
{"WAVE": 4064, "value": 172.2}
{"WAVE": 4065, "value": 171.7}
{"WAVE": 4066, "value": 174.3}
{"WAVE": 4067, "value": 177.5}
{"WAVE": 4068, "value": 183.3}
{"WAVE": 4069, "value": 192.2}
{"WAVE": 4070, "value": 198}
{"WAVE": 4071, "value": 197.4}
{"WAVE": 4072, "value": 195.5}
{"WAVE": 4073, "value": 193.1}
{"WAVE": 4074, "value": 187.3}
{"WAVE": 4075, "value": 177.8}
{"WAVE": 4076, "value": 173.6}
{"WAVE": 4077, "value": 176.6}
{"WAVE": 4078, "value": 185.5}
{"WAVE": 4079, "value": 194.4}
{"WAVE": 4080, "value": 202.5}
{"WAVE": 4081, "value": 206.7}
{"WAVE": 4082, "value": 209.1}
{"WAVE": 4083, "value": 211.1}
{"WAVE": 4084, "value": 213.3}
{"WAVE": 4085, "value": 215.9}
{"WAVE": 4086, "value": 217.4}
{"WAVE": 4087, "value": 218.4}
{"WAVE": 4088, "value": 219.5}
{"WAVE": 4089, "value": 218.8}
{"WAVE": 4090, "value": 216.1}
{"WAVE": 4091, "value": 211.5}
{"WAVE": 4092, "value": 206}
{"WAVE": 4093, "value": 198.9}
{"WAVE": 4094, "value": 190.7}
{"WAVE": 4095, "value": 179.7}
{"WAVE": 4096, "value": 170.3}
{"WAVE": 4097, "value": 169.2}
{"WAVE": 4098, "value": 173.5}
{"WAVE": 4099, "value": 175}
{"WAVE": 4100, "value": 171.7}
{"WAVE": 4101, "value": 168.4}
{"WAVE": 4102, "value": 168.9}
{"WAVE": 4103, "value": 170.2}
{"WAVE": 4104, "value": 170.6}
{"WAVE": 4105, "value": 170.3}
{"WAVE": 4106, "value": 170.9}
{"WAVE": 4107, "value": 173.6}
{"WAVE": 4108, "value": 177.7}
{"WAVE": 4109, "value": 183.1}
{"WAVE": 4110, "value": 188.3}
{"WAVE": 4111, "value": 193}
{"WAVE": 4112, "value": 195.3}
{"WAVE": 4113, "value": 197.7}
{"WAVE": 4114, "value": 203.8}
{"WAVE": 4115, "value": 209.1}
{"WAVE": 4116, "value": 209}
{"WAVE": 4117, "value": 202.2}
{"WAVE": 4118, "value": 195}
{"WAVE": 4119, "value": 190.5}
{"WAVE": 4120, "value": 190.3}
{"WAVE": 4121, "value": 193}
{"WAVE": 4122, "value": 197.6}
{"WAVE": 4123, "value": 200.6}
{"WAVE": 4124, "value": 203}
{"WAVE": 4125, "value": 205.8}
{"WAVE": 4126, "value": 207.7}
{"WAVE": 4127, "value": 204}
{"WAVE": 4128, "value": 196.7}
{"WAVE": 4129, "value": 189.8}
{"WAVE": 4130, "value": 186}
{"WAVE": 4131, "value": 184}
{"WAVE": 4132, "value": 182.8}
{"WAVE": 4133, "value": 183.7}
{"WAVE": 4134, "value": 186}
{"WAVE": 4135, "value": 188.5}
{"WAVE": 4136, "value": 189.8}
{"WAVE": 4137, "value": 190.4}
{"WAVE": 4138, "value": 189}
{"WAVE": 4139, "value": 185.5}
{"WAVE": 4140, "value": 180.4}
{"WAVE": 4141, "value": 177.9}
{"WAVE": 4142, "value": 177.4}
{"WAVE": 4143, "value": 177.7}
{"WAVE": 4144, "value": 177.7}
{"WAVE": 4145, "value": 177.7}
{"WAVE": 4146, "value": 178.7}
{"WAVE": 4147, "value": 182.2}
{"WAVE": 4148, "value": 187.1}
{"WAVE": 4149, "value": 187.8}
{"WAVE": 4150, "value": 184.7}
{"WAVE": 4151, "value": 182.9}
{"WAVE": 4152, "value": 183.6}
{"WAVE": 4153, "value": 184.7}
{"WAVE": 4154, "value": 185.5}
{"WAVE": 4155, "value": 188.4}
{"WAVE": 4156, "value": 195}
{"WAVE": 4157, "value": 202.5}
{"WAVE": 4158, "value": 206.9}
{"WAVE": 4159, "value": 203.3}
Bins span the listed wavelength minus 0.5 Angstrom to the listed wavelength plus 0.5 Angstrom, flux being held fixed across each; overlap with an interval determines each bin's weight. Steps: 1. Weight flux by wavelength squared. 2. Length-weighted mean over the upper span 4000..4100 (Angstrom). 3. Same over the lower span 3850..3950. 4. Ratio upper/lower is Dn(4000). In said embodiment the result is 1.9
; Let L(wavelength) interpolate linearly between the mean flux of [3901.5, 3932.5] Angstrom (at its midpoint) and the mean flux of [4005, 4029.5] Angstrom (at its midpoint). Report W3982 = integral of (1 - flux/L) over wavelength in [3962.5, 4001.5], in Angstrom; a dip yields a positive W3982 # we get 8.5 Angstrom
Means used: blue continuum 121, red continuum 194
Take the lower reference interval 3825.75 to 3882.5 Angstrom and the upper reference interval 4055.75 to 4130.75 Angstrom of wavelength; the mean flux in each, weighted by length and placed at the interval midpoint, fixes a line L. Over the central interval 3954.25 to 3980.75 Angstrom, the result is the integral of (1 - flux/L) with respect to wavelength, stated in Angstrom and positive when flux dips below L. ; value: 6.7 Angstrom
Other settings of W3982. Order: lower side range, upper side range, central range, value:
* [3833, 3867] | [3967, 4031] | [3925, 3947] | 8.9 Angstrom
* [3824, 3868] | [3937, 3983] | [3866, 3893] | -2.1 Angstrom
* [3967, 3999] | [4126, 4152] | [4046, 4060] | -2.6 Angstrom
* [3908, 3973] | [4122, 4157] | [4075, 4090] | -3.6 Angstrom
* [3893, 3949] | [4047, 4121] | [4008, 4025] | -4.0 Angstrom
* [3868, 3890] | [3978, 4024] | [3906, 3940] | 6.3 Angstrom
